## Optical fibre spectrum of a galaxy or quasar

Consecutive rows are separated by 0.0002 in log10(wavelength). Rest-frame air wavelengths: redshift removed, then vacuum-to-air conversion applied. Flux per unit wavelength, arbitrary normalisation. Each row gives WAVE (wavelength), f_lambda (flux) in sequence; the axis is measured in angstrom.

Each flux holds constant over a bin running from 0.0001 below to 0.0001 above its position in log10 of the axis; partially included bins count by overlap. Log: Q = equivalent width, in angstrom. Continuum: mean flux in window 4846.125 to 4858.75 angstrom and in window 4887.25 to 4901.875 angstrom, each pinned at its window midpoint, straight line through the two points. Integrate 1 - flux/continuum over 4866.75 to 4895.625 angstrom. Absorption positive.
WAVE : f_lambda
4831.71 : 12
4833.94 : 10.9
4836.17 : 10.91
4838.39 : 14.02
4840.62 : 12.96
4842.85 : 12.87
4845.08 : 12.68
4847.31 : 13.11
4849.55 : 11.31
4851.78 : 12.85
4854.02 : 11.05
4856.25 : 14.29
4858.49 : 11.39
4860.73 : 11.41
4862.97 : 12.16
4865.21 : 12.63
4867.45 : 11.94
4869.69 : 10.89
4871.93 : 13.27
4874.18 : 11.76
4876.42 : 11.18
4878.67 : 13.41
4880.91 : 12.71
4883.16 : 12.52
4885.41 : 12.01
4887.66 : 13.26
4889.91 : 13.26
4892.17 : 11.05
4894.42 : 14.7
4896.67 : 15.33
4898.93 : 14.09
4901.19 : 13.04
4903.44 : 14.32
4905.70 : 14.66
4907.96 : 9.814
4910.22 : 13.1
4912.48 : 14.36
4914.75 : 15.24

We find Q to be 1.6 angstrom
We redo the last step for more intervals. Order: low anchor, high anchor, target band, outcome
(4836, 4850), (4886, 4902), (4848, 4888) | 2.7 angstrom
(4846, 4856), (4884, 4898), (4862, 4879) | 0.9 angstrom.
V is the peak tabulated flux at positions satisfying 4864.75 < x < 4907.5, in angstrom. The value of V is 15.33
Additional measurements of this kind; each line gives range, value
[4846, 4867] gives 14.29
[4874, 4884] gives 13.41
